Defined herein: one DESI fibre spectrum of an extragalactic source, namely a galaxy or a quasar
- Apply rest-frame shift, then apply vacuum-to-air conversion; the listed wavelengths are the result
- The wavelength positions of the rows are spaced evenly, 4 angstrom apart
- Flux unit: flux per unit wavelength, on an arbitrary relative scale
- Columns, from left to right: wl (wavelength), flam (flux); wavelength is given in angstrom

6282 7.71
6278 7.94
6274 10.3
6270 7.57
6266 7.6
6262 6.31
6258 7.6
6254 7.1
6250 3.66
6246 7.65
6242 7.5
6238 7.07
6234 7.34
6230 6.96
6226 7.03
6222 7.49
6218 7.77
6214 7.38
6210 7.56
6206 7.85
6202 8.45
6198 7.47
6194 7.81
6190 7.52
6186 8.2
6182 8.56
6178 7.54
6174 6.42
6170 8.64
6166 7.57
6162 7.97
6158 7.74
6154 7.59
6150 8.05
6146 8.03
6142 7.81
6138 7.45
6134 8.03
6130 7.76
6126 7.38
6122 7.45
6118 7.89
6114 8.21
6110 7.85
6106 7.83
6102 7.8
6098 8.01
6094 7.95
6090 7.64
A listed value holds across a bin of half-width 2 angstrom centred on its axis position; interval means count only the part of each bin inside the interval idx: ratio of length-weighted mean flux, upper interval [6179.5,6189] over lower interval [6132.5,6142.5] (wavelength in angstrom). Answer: 1.06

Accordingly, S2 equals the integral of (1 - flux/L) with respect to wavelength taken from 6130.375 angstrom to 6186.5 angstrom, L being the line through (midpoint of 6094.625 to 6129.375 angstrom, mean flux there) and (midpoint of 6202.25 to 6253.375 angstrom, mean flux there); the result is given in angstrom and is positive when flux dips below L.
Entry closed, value -2.04 angstrom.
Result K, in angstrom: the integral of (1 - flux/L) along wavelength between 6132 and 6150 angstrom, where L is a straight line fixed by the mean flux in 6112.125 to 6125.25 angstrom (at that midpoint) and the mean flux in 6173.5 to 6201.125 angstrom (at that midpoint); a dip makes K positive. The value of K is -0.2 angstrom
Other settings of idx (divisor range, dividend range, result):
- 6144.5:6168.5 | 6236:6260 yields 0.86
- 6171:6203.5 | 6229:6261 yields 0.88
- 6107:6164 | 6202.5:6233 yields 0.96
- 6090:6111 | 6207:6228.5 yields 0.95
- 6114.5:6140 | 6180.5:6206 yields 1.04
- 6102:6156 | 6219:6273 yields 0.91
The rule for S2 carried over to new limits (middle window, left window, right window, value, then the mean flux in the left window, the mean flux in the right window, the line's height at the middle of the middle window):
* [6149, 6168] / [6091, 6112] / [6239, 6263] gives -0.9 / 7.88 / 6.67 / 7.42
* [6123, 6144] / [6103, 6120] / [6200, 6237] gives 0.5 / 7.94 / 7.52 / 7.85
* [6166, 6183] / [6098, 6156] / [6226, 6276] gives -0.3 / 7.8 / 7.21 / 7.58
